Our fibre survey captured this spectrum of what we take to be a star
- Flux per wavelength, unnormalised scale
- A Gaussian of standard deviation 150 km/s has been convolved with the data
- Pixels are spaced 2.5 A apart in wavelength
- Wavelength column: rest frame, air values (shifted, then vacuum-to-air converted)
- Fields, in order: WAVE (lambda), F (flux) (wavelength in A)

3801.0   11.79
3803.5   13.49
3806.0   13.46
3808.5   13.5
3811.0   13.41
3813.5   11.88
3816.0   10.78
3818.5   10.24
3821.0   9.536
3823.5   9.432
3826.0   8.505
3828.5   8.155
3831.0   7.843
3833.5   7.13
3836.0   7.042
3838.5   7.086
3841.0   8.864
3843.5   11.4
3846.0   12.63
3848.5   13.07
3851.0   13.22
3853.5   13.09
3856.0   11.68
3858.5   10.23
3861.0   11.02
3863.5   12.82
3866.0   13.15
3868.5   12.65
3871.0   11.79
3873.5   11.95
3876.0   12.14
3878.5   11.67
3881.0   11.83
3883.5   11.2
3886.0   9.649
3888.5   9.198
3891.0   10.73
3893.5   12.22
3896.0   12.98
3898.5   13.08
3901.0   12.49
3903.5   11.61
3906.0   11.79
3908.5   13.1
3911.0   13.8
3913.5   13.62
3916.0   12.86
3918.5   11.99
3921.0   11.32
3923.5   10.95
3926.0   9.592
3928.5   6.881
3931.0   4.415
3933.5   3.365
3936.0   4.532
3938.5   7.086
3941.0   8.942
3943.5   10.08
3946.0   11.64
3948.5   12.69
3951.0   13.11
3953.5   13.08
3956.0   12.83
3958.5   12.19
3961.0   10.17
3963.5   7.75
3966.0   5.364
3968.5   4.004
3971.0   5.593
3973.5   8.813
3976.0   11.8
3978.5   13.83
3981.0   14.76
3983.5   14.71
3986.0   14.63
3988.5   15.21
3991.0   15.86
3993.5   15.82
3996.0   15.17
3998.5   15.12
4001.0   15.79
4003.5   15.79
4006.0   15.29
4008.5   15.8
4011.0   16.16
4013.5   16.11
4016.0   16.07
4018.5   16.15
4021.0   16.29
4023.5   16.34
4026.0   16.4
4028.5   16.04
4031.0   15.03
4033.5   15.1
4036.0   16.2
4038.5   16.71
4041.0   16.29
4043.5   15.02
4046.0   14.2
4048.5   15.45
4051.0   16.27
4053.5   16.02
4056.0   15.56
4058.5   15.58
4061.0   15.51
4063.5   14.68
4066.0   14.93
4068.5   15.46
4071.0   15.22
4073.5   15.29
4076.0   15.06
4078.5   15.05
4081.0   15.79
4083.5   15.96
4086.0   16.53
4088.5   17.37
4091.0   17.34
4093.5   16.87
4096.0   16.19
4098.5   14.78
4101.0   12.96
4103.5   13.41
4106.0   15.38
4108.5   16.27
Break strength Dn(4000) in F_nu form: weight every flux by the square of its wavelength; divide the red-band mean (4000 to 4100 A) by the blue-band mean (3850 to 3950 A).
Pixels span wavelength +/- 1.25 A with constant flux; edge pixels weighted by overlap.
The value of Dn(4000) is 1.6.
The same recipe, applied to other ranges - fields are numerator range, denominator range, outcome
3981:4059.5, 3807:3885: 1.56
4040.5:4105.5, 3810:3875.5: 1.62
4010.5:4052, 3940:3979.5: 1.63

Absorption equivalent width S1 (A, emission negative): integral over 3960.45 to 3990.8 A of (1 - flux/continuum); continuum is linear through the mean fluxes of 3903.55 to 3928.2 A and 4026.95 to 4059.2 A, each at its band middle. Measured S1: 6.6 A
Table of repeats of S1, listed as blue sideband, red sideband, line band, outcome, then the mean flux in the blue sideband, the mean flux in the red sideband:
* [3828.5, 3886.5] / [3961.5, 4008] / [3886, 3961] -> 6.5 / 11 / 12.5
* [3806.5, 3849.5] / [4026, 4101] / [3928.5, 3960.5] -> 8.7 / 10.1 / 15.7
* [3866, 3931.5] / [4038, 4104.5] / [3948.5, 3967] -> 2.9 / 11.5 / 15.5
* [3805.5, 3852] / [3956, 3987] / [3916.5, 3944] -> 5.8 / 10.3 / 10.4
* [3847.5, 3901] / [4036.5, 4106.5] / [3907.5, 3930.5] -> 2.5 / 11.9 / 15.5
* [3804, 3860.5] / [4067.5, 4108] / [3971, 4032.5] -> -4.5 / 10.6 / 15.6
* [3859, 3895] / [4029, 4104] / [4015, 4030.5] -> -1.6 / 11.6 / 15.6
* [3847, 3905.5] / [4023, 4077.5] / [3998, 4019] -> -1.6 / 11.9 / 15.5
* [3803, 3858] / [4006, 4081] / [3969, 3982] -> 3.3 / 10.7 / 15.7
